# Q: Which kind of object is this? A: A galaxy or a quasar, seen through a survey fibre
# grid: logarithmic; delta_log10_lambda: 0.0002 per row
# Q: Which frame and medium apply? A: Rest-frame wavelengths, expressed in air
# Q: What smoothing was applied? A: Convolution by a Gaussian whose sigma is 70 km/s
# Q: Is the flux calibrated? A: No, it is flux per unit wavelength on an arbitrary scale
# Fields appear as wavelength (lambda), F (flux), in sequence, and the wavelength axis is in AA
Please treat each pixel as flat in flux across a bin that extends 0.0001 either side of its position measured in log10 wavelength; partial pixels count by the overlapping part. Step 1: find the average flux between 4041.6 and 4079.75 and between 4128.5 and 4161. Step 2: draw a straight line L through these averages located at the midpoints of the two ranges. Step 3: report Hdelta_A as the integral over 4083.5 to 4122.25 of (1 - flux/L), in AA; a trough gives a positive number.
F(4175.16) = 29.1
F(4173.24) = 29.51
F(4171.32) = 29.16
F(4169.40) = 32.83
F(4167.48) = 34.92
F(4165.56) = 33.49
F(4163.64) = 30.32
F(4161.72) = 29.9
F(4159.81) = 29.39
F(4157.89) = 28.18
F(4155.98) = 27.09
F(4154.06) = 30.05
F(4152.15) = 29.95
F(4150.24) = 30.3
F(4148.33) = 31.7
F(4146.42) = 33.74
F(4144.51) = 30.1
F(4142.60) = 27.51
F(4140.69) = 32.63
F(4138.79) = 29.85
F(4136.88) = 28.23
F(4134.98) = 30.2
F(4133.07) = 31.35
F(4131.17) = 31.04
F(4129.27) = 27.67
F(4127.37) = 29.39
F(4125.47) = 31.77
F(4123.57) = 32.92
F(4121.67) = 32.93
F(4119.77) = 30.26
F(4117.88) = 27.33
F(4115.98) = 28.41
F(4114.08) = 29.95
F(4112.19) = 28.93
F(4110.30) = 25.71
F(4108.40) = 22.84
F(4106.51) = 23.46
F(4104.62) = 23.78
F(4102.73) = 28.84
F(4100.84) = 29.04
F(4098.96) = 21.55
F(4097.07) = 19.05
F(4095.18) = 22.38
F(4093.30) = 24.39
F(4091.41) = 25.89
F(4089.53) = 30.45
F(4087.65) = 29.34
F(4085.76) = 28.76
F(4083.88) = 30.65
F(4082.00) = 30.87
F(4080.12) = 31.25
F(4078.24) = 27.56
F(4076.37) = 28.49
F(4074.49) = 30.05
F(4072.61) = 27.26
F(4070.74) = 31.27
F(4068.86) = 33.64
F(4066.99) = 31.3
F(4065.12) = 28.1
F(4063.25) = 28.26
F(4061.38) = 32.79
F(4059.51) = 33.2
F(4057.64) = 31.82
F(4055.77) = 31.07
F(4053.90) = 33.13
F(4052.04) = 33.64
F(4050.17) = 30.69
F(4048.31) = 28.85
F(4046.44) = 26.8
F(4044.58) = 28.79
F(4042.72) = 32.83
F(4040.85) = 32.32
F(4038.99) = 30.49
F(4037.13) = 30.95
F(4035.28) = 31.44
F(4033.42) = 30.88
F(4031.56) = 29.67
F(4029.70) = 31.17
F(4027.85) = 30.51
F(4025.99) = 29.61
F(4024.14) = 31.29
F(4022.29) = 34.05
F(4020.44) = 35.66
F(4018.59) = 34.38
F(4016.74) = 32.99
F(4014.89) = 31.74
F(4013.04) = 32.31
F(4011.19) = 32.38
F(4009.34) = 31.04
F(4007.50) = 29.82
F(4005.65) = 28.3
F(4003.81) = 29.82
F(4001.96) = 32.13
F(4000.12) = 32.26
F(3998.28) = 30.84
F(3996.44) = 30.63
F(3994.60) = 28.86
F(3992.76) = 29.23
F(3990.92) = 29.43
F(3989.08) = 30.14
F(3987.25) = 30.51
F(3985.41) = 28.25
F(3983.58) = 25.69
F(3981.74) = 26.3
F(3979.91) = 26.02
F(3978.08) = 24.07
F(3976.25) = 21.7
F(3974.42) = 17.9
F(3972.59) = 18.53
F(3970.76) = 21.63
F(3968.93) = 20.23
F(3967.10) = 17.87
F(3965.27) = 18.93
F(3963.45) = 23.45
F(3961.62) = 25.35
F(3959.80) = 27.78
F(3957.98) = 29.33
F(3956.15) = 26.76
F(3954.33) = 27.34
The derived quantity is 4.5 AA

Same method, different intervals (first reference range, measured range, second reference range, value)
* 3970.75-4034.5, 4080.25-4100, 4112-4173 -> 2.2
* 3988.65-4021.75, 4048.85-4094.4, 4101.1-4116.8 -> -3.0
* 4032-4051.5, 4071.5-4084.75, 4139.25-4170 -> 0.5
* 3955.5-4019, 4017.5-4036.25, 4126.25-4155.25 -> -2.6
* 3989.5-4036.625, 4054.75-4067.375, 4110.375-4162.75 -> -0.1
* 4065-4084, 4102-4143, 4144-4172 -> 2.2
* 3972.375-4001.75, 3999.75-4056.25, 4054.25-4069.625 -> -3.6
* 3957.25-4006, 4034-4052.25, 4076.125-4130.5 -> -2.5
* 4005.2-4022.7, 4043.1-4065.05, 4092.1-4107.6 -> -1.8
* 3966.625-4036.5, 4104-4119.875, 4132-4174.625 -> 1.8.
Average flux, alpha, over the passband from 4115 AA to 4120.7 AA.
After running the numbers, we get 28.7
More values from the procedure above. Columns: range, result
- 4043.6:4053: 29.8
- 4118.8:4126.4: 32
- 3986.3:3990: 30.3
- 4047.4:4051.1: 29.8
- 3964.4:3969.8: 19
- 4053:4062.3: 32.4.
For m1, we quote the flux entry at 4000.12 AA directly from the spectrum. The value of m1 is 32.26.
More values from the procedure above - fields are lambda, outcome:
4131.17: 31.04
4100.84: 29.04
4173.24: 29.51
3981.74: 26.3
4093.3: 24.39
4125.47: 31.77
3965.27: 18.93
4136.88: 28.23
